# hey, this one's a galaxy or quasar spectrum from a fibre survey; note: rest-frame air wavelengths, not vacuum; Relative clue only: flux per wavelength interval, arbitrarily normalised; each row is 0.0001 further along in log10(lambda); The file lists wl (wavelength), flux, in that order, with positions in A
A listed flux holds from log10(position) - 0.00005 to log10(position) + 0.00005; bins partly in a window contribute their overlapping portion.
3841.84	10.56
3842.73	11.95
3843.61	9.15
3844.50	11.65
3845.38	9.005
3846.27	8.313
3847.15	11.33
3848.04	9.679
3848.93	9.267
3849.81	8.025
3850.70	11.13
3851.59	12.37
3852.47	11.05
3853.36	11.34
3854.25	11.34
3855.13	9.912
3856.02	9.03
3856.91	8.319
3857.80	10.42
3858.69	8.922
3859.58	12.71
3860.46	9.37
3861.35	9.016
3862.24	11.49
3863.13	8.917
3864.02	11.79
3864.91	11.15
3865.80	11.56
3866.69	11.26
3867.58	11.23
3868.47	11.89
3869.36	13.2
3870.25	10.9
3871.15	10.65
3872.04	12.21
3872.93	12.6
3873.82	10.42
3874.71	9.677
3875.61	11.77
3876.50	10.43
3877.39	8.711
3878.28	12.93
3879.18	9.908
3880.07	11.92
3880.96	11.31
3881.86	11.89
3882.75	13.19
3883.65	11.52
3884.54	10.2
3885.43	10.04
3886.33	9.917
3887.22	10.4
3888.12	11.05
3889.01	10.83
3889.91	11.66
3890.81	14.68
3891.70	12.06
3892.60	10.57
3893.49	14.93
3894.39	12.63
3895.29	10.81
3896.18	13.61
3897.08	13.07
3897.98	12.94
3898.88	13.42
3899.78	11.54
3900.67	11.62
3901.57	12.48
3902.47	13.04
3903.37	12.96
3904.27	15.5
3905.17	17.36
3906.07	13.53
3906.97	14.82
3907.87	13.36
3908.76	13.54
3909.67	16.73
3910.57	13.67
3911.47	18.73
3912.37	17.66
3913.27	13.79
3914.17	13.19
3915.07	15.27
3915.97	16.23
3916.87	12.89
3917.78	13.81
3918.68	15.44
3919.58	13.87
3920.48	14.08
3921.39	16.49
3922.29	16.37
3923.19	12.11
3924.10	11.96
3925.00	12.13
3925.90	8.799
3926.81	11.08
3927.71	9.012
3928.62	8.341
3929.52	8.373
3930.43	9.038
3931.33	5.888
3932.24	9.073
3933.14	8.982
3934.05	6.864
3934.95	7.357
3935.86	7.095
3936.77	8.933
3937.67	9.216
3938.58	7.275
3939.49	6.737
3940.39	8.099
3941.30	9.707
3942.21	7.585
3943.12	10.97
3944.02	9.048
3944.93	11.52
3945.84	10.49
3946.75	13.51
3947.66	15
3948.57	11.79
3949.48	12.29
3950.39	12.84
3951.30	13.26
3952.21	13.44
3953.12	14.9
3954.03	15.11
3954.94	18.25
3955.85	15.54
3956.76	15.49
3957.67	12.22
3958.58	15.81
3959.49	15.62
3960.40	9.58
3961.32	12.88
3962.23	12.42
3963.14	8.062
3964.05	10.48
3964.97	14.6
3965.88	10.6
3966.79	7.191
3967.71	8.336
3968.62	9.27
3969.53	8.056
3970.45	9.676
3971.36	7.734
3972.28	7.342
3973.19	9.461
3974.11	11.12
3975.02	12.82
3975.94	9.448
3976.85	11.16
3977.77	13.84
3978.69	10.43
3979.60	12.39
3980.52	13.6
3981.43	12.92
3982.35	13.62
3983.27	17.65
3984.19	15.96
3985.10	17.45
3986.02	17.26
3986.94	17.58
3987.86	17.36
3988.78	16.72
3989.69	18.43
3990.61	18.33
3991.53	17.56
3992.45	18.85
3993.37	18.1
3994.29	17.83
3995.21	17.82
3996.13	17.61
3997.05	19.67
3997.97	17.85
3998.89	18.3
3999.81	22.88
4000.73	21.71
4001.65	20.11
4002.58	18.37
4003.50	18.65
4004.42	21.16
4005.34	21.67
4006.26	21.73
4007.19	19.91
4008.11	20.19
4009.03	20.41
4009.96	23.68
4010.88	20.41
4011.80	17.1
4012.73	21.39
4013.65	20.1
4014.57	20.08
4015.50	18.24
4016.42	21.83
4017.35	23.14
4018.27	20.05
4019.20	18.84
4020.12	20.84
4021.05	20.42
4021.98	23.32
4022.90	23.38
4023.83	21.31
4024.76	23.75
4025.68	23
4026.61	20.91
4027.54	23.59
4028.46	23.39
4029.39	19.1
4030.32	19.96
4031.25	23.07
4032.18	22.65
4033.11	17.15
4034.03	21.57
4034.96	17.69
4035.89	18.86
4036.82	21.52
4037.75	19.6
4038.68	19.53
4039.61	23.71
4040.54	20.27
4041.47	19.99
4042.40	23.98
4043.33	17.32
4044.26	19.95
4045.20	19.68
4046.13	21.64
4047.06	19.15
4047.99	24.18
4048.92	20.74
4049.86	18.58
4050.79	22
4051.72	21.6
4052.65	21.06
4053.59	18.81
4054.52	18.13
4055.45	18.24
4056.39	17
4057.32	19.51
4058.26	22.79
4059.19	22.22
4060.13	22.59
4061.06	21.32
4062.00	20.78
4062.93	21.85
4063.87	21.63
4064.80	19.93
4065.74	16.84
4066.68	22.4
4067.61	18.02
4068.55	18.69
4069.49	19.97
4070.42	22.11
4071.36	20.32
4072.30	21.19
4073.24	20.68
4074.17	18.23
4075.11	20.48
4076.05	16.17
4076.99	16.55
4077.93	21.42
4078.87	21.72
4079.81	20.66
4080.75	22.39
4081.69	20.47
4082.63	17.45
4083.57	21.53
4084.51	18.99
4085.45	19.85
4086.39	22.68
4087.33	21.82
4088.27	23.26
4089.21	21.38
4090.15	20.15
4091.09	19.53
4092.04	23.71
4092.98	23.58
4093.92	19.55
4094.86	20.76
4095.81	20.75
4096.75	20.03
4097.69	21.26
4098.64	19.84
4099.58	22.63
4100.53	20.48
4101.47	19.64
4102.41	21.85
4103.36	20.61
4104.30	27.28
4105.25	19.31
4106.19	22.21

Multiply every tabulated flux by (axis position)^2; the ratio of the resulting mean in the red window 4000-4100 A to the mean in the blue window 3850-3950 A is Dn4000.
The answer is 1.9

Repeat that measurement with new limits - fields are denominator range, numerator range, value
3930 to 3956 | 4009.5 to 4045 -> 2.05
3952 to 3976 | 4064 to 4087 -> 1.81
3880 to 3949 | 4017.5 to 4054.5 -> 1.87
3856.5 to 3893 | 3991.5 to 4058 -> 1.99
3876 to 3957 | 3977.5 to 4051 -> 1.70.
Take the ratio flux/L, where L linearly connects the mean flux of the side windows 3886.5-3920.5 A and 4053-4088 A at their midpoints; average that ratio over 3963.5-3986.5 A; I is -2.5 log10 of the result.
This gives 0.37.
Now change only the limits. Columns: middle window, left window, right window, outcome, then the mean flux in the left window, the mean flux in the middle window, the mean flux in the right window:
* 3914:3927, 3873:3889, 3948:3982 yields -0.20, 10.9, 13.6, 11.9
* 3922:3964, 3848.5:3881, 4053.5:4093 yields 0.29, 10.8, 11.1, 20.4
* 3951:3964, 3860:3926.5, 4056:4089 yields 0.12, 12.5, 13.7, 20.4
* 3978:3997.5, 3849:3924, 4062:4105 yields 0.01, 12.3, 16.5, 20.7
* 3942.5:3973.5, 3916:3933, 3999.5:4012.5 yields 0.27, 11.7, 11.8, 20.5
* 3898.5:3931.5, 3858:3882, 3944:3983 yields -0.16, 11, 13.3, 12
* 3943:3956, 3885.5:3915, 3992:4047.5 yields 0.23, 13.3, 13.2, 20.5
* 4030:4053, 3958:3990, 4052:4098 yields -0.16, 12.5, 20.6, 20.4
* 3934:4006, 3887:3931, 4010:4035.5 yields 0.28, 13.1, 13.6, 21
